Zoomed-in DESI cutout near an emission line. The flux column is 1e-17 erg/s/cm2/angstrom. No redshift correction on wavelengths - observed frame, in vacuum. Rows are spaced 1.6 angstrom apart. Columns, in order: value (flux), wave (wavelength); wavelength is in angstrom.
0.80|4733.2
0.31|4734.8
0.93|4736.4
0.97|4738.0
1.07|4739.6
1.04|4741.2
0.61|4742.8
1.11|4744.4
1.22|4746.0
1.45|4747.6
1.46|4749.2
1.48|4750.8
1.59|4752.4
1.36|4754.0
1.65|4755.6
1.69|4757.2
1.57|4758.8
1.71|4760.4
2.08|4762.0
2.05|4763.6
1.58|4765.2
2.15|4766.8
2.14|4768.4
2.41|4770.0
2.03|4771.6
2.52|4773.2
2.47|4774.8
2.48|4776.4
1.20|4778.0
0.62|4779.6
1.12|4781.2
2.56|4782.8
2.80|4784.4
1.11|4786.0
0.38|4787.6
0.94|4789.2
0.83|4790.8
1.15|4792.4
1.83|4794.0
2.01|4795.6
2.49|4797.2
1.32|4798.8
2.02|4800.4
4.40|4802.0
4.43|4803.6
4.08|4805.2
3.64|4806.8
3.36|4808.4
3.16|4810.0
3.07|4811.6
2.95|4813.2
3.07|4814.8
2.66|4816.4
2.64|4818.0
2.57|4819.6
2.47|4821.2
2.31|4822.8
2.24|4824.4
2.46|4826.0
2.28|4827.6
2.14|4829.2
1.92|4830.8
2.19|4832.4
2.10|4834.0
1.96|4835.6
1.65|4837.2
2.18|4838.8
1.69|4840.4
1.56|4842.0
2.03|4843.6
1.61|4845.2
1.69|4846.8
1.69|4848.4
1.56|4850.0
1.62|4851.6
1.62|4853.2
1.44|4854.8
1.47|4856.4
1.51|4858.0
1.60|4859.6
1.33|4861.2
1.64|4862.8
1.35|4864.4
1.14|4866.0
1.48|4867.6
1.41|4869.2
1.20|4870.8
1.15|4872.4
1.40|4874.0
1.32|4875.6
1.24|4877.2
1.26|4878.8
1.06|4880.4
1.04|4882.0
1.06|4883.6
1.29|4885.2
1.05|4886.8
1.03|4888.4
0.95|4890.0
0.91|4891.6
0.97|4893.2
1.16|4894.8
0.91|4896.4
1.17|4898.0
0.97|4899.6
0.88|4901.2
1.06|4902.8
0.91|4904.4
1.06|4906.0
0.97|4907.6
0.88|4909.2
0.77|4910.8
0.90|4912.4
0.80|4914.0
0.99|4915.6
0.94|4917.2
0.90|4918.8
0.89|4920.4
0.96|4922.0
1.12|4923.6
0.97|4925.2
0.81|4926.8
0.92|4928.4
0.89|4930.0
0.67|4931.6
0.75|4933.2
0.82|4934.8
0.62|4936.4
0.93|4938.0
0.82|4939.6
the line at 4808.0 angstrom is C IV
